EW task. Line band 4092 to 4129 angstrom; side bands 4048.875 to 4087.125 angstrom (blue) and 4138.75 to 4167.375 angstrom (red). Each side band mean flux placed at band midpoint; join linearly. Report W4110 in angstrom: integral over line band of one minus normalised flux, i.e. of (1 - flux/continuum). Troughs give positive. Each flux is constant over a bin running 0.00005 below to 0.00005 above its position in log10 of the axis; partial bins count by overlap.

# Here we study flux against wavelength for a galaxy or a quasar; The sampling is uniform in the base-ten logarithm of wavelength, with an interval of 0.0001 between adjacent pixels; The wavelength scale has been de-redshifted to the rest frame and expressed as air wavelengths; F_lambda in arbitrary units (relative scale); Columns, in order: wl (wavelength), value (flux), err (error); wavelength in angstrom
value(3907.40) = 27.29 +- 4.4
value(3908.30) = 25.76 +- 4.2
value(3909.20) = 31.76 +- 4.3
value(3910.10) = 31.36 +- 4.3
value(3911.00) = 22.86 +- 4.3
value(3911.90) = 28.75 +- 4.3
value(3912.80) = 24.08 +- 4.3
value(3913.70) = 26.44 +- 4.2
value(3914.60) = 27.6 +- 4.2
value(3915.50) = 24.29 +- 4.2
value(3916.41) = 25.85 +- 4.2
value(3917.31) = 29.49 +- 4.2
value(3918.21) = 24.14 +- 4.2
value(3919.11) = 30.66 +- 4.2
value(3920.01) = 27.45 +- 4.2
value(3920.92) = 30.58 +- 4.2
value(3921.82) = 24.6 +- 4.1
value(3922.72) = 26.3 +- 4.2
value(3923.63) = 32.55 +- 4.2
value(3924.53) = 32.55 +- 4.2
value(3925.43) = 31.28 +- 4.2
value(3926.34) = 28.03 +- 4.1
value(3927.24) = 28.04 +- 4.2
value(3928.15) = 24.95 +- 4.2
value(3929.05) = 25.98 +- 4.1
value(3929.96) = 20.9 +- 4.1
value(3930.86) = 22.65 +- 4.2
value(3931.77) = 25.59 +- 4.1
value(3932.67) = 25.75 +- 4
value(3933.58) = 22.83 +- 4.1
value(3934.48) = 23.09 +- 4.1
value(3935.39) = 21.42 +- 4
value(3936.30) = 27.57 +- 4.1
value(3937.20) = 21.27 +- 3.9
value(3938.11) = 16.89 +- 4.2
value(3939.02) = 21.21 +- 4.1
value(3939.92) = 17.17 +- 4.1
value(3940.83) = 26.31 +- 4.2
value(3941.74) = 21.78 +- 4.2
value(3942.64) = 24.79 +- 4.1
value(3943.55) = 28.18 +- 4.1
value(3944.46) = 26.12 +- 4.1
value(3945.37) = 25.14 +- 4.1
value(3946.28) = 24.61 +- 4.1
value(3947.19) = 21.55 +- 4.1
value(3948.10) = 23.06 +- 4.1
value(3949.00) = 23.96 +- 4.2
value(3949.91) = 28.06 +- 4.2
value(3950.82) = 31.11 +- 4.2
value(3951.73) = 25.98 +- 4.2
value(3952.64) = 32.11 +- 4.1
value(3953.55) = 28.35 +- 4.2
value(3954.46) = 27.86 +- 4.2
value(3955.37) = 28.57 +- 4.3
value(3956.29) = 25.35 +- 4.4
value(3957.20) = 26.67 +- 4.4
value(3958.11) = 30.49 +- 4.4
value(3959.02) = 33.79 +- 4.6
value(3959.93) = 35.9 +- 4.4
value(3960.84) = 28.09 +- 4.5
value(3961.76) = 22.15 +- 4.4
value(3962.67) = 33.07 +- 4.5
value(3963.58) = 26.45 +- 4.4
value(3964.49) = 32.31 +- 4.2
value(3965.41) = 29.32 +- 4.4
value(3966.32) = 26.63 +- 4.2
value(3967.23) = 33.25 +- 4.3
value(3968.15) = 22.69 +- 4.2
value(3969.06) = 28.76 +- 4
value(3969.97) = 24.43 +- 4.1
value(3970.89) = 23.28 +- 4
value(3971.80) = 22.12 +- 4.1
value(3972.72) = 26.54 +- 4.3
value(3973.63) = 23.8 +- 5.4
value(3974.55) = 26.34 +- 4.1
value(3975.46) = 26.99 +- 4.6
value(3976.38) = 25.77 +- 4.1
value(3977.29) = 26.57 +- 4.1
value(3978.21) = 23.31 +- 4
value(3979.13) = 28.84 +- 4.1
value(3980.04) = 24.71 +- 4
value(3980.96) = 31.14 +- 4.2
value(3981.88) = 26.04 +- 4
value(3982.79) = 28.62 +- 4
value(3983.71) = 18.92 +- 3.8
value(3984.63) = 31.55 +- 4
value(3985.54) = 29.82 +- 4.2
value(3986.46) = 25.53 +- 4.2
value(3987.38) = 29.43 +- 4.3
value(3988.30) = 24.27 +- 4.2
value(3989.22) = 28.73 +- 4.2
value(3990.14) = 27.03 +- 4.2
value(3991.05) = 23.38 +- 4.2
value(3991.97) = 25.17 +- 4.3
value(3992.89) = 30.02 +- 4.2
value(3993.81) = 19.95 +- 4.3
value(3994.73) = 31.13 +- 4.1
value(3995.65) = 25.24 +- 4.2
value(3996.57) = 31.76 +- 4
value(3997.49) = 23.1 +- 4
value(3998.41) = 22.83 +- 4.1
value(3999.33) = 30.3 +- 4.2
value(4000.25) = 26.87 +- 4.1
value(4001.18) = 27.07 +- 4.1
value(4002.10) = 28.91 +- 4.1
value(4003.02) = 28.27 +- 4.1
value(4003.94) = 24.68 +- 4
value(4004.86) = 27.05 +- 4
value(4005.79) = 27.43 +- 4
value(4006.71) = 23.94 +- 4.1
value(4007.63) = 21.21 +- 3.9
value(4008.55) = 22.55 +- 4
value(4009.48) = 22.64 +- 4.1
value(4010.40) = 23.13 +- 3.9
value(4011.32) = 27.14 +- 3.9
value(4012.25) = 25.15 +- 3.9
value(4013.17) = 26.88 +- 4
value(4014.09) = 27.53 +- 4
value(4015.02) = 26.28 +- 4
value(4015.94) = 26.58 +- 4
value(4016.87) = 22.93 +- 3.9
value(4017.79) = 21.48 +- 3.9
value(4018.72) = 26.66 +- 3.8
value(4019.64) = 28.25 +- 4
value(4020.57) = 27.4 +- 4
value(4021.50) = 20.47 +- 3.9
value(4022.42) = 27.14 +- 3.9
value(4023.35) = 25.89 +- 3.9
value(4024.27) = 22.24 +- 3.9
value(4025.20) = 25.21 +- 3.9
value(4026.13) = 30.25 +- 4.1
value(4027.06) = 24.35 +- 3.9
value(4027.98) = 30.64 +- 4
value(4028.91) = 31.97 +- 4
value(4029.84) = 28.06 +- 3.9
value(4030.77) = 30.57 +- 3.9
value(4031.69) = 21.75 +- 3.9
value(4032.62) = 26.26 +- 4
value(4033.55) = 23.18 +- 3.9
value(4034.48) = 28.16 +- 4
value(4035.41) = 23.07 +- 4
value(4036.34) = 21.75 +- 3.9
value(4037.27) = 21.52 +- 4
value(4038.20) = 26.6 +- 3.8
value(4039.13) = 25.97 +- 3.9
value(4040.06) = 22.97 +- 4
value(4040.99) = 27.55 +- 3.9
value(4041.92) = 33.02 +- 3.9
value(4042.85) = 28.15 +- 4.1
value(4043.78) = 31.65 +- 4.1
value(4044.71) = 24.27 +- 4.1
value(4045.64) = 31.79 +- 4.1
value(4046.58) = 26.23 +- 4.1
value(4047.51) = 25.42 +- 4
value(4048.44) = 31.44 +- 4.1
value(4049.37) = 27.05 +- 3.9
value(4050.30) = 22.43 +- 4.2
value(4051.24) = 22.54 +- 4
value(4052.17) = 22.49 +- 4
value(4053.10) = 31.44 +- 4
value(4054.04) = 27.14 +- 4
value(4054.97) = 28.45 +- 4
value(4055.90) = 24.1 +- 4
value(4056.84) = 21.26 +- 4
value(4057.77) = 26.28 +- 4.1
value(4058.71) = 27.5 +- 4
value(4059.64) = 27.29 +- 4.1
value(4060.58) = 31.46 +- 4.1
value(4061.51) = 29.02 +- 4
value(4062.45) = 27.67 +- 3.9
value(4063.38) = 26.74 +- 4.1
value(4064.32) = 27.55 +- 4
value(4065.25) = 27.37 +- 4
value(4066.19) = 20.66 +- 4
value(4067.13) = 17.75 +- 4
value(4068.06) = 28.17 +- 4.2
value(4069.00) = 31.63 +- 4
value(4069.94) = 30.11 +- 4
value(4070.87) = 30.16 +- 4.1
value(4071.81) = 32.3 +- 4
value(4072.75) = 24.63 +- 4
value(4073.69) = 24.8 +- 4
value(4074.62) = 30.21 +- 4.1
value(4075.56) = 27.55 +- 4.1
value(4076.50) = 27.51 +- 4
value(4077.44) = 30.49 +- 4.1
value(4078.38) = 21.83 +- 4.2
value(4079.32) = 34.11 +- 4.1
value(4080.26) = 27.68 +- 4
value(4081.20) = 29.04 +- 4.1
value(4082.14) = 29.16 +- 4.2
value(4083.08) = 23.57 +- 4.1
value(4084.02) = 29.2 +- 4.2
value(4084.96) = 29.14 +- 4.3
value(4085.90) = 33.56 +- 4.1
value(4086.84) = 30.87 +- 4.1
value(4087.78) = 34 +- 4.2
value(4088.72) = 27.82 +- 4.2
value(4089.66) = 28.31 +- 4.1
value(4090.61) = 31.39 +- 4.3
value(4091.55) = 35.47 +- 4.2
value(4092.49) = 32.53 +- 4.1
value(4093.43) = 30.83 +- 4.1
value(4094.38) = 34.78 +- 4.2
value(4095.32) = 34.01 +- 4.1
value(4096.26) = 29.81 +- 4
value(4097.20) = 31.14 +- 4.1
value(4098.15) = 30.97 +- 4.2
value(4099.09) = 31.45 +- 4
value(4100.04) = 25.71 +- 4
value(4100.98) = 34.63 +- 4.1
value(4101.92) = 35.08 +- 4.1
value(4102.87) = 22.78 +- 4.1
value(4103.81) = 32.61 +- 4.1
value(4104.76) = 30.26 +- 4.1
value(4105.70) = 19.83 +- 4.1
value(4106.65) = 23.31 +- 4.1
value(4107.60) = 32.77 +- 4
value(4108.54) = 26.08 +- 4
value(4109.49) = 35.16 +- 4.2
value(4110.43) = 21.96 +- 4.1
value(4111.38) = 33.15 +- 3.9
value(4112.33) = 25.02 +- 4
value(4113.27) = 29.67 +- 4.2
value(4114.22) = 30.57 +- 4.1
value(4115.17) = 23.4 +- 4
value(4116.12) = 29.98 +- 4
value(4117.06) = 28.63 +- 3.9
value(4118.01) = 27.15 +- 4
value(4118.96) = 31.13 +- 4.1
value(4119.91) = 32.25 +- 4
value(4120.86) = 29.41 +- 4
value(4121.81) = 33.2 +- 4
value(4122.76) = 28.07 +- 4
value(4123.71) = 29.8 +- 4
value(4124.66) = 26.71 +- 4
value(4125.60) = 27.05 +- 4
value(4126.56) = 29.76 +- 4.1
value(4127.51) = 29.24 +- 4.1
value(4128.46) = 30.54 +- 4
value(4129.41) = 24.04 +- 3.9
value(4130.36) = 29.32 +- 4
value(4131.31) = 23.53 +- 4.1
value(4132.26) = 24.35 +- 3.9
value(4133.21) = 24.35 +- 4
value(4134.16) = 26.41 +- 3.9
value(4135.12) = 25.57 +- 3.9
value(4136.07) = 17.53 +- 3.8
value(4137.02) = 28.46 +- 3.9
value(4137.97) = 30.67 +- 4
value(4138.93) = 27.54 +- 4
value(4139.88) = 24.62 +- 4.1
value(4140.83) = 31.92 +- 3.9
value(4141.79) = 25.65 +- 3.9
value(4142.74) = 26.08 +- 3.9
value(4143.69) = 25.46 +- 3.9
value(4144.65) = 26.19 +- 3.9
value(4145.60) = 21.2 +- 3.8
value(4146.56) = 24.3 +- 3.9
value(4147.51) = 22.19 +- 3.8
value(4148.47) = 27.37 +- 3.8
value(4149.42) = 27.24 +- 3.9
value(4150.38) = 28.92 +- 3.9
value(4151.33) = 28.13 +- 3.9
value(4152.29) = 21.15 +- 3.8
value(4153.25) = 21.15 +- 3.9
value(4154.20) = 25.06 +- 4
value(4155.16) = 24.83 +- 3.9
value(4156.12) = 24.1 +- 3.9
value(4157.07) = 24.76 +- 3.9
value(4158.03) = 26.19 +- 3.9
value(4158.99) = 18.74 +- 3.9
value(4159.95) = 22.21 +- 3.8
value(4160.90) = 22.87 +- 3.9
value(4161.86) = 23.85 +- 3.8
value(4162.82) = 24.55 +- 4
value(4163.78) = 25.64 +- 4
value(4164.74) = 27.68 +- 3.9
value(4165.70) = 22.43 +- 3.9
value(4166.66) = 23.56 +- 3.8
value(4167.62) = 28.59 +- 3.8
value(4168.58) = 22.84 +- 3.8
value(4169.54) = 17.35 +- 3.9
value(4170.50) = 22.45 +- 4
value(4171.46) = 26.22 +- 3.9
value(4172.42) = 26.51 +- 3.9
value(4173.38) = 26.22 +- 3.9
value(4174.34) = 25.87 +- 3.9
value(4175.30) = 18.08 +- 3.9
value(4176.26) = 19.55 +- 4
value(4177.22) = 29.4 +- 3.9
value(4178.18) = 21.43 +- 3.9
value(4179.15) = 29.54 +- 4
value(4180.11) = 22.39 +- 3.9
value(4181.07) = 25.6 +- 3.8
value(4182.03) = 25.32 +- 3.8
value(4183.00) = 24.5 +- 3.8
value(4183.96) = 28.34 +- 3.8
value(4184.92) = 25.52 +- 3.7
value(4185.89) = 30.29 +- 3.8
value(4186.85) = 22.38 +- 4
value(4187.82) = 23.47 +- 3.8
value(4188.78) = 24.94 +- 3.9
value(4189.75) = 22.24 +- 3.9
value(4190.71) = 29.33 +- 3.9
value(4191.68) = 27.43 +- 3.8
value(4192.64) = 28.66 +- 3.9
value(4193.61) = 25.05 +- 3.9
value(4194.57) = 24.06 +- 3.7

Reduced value -4.79 angstrom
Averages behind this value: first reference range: 27.4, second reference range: 24.9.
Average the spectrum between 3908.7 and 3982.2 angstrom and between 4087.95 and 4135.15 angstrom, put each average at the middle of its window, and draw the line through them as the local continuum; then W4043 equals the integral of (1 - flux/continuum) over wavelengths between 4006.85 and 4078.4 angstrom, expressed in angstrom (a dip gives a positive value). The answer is 4.2 angstrom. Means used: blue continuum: 26.5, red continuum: 29.1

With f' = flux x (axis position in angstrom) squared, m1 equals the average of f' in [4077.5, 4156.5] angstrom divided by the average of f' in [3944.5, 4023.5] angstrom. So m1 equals 1.13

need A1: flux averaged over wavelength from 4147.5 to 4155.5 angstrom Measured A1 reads 25.3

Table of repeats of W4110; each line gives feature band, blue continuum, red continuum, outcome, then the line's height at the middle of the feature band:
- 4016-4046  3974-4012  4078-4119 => 1.3 angstrom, 27.4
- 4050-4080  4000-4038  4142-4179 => -2.1 angstrom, 25.2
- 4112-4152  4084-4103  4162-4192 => 1.6 angstrom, 28.3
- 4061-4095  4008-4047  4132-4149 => -4.0 angstrom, 25.8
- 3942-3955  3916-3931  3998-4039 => 0.3 angstrom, 27.1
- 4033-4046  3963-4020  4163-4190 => -0.3 angstrom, 25.8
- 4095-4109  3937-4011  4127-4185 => -2.2 angstrom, 25.4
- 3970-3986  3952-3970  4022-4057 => 1.3 angstrom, 28.4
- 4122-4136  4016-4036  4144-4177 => -1.3 angstrom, 24.5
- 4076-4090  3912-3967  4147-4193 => -2.0 angstrom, 25.4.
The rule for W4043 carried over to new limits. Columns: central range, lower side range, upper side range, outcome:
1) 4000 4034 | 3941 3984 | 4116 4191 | 0.9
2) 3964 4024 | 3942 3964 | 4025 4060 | 2.0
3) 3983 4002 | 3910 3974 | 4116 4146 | 0.0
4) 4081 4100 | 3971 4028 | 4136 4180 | -4.1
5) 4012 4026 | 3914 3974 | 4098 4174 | 0.5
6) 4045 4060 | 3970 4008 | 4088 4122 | 1.0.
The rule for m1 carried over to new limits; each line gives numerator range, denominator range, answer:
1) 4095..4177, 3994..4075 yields 1.06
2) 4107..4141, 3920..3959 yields 1.19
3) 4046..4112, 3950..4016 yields 1.11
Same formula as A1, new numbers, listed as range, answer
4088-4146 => 28.5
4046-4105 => 28.6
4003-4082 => 26.5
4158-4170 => 23.5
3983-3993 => 26.6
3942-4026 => 26.5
